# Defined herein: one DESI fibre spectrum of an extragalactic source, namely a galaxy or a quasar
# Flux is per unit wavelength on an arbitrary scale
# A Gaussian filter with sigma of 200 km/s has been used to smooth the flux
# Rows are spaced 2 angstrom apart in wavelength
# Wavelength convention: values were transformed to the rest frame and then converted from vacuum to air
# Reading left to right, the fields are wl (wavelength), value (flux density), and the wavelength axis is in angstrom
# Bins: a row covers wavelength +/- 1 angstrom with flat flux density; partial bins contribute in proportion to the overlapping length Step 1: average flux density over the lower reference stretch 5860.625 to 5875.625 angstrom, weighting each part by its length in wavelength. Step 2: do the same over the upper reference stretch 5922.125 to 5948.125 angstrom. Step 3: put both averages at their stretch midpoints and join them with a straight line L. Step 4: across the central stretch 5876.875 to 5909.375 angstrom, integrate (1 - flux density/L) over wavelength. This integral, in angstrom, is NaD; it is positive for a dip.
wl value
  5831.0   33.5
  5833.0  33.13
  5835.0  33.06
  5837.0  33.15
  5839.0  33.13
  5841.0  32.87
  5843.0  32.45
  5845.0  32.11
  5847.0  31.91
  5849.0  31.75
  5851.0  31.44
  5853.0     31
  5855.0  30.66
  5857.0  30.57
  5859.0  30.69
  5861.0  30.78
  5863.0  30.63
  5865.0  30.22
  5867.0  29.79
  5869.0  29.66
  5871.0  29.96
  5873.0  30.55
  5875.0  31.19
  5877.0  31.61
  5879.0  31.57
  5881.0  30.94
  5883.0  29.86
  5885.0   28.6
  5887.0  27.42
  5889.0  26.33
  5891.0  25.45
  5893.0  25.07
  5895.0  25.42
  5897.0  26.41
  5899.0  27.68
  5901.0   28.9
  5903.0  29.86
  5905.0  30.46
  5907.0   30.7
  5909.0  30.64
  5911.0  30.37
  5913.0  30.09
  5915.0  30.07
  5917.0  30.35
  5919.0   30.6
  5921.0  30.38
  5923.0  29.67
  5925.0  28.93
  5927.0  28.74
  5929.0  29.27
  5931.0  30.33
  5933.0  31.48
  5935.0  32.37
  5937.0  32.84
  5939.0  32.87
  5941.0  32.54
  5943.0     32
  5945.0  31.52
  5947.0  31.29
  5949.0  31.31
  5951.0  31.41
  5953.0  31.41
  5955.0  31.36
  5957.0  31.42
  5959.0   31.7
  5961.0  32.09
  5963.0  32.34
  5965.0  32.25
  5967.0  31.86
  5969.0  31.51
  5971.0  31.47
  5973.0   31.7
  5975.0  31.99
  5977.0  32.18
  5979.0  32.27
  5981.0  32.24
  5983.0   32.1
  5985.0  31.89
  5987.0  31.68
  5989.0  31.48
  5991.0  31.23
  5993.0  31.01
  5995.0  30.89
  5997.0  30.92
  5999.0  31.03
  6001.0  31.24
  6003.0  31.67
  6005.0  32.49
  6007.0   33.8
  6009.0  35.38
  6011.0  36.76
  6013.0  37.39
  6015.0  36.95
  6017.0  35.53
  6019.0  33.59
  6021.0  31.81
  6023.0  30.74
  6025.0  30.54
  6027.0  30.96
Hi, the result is 2.2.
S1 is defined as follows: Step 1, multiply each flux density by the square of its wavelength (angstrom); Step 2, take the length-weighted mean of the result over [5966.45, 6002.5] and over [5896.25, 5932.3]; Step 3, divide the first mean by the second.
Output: 1.1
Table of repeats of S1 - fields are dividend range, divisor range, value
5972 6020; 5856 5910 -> 1.16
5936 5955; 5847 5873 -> 1.07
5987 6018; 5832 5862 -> 1.09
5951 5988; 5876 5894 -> 1.15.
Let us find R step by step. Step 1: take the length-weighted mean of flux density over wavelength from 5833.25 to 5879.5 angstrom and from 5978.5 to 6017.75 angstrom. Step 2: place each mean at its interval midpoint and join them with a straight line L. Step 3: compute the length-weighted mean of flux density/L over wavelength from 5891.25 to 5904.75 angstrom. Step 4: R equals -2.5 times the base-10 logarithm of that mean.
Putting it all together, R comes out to 0.166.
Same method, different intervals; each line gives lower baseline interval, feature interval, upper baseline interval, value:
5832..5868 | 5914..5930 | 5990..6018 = 0.09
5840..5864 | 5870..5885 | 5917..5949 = 0.02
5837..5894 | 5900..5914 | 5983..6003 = 0.02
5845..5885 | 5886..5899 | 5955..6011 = 0.19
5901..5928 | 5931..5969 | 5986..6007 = -0.04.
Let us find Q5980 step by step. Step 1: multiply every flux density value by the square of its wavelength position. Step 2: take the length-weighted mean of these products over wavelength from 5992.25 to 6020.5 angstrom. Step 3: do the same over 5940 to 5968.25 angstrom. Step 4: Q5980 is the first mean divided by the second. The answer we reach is 1.1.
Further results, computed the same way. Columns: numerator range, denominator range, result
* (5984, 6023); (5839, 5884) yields 1.11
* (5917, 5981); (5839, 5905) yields 1.08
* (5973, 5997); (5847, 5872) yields 1.08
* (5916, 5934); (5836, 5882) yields 0.98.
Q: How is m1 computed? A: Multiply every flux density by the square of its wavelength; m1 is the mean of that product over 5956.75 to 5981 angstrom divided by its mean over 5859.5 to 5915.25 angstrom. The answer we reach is 1.1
